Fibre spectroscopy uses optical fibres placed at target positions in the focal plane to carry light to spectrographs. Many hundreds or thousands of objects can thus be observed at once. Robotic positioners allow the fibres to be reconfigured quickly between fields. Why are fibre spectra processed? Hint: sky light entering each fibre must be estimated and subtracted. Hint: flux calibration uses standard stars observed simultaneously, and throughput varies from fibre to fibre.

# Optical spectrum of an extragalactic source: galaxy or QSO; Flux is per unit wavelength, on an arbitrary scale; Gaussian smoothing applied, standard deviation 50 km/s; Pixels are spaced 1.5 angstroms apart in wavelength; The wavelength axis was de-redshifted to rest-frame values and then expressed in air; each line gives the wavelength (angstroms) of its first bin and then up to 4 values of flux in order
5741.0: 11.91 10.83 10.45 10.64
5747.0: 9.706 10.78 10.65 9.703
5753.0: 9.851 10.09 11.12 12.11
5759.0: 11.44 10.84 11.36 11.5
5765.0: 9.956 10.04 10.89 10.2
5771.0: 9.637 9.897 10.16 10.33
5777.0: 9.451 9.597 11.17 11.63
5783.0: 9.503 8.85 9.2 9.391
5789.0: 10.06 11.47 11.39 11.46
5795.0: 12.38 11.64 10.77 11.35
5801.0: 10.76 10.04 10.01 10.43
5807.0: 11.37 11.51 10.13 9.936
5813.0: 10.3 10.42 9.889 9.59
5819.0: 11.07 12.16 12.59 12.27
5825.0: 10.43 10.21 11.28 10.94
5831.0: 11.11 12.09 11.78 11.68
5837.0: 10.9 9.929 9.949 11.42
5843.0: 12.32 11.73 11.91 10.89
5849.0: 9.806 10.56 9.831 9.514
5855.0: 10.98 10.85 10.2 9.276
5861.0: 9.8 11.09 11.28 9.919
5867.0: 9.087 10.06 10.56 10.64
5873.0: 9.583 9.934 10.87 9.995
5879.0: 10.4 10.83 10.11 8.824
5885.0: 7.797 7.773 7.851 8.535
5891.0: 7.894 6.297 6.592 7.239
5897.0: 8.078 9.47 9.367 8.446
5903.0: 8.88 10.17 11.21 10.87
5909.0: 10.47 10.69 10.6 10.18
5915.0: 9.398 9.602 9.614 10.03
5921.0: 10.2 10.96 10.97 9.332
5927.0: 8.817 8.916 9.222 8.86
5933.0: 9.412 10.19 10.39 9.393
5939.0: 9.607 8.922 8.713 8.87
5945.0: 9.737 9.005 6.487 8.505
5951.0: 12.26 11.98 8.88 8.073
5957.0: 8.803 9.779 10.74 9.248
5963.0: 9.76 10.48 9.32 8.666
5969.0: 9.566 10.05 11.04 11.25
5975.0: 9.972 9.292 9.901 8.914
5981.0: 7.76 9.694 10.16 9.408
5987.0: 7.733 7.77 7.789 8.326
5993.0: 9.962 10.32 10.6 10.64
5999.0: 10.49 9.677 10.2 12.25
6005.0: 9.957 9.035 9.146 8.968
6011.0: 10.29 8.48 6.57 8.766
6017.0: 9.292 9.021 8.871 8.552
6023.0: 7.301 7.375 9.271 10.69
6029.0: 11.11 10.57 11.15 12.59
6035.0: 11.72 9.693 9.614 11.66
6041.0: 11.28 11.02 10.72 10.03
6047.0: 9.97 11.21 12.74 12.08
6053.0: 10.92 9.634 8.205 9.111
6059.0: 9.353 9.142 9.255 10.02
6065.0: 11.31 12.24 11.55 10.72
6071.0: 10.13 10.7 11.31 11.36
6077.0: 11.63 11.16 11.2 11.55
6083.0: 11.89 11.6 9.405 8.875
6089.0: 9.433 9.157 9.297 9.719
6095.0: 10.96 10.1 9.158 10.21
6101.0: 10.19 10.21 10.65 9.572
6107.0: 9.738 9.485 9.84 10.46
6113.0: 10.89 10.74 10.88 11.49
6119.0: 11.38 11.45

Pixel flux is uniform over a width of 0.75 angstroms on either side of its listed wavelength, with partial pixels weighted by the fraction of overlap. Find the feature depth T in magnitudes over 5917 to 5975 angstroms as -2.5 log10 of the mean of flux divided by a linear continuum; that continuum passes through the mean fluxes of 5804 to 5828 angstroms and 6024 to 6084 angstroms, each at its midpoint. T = 0.12 mag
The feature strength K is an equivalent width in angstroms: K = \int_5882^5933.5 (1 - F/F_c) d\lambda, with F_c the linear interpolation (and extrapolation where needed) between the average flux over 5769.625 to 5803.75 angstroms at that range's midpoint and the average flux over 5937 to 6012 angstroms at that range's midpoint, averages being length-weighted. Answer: 3.4 angstroms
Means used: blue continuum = 10.4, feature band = 9.21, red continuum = 9.54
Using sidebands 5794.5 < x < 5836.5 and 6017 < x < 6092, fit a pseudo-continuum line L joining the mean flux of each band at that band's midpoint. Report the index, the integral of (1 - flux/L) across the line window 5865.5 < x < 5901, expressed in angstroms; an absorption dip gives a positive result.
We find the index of 5.8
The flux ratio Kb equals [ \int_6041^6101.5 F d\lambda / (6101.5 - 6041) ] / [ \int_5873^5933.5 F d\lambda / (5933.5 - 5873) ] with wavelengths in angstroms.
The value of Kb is 1.12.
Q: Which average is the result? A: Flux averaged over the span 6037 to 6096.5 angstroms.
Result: 10.5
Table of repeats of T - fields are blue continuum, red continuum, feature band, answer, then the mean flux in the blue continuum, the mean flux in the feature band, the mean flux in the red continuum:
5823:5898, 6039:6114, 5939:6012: 0.08 mag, 10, 9.55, 10.4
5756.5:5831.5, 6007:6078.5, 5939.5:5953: 0.11 mag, 10.7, 9.34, 10.1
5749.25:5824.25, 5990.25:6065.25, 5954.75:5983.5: 0.06 mag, 10.6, 9.6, 9.94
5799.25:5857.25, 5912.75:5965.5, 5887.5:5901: 0.26 mag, 10.9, 7.94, 9.58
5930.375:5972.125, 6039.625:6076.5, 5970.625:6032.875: 0.06 mag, 9.5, 9.47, 10.6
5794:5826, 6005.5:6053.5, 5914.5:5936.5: 0.08 mag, 10.9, 9.72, 9.99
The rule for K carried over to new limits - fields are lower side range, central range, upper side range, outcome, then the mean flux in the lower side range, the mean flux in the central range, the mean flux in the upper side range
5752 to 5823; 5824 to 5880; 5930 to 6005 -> -2.1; 10.6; 10.6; 9.57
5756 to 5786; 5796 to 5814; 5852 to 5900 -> -1.0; 10.4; 10.7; 9.4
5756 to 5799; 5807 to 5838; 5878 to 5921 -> -2.9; 10.6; 11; 9.21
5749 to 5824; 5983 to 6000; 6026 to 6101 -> 1.9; 10.6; 9.39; 10.6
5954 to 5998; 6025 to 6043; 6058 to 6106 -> -1.5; 9.47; 10.8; 10.4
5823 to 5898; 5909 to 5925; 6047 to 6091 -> 0.0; 10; 10.2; 10.6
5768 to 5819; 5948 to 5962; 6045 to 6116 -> 1.0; 10.4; 9.64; 10.4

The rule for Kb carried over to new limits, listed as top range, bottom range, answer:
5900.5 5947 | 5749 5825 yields 0.92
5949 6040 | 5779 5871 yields 0.90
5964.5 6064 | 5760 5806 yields 0.93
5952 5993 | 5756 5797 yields 0.89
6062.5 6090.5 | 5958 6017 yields 1.14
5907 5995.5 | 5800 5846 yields 0.87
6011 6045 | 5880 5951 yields 1.06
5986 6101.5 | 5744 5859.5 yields 0.94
